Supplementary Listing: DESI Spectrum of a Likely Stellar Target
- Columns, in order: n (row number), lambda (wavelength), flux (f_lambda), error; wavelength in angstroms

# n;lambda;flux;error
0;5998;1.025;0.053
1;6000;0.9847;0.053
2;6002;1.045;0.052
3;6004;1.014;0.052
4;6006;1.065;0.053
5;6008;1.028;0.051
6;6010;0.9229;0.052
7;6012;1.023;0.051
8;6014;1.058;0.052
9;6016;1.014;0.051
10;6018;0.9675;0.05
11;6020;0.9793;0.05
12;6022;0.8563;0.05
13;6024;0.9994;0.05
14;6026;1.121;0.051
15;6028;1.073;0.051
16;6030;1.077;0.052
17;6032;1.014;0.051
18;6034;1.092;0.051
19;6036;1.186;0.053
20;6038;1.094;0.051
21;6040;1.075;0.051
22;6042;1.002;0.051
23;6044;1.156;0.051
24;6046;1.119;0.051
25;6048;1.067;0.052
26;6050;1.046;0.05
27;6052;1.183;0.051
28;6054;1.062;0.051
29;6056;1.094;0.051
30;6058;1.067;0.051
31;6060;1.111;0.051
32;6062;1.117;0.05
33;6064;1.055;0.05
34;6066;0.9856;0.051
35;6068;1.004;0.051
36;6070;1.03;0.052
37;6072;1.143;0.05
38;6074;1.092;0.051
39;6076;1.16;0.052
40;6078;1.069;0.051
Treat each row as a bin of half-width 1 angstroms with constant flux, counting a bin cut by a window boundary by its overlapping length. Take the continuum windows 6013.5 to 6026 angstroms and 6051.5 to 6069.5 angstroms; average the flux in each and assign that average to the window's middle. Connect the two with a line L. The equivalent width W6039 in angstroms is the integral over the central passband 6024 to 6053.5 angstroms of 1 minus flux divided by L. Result -1.82 angstroms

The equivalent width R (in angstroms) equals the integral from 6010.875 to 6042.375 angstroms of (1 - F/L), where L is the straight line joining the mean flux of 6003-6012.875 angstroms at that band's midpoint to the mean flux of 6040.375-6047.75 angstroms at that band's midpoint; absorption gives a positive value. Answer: 0.34 angstroms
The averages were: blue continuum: 1.01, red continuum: 1.09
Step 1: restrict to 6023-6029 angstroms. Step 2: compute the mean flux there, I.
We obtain 1.06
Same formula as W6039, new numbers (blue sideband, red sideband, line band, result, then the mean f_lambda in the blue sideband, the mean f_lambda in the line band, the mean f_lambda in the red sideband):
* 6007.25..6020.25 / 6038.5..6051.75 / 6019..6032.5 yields 0.2 angstroms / 1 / 1.02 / 1.08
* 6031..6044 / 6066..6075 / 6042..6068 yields -0.3 angstroms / 1.08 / 1.08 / 1.06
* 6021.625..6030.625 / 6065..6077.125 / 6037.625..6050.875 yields -0.4 angstroms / 1.03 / 1.08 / 1.07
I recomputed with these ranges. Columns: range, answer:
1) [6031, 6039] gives 1.1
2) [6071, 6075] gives 1.12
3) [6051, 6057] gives 1.11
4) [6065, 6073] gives 1.04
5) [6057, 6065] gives 1.09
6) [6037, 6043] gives 1.06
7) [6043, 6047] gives 1.14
